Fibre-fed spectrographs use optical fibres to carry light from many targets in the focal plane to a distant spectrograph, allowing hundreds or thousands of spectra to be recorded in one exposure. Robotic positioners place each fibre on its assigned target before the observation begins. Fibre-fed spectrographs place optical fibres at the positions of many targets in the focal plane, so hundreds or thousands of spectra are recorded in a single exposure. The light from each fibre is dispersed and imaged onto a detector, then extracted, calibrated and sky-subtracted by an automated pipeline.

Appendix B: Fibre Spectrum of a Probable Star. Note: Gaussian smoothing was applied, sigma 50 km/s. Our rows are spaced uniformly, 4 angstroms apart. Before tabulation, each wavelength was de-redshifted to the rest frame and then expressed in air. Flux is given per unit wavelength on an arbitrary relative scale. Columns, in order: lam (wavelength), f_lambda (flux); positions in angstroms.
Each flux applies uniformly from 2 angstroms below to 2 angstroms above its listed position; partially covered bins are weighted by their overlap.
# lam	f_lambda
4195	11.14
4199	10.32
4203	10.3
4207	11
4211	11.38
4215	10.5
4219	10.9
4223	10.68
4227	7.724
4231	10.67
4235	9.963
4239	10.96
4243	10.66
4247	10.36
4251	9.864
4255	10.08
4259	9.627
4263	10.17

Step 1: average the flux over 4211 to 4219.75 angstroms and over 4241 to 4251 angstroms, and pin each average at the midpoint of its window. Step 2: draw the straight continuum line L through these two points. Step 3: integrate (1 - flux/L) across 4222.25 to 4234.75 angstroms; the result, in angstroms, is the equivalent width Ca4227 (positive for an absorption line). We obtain 1.2 angstroms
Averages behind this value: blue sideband 10.8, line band 9.63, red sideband 10.4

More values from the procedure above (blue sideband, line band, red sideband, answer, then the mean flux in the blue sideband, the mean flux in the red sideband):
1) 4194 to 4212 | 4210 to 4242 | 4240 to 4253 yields 0.7 angstroms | 10.8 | 10.3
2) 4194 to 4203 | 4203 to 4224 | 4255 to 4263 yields -0.9 angstroms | 10.6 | 9.88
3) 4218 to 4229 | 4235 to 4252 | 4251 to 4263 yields -1.1 angstroms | 9.67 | 9.91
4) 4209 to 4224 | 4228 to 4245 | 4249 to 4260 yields -0.1 angstroms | 10.9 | 9.88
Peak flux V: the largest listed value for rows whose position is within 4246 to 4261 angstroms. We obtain 10.36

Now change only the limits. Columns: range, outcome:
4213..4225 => 10.9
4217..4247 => 10.96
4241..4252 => 10.66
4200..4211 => 11.38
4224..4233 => 10.67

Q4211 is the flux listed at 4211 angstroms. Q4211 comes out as 11.38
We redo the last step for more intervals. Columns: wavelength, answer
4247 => 10.36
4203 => 10.3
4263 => 10.17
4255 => 10.08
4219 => 10.9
